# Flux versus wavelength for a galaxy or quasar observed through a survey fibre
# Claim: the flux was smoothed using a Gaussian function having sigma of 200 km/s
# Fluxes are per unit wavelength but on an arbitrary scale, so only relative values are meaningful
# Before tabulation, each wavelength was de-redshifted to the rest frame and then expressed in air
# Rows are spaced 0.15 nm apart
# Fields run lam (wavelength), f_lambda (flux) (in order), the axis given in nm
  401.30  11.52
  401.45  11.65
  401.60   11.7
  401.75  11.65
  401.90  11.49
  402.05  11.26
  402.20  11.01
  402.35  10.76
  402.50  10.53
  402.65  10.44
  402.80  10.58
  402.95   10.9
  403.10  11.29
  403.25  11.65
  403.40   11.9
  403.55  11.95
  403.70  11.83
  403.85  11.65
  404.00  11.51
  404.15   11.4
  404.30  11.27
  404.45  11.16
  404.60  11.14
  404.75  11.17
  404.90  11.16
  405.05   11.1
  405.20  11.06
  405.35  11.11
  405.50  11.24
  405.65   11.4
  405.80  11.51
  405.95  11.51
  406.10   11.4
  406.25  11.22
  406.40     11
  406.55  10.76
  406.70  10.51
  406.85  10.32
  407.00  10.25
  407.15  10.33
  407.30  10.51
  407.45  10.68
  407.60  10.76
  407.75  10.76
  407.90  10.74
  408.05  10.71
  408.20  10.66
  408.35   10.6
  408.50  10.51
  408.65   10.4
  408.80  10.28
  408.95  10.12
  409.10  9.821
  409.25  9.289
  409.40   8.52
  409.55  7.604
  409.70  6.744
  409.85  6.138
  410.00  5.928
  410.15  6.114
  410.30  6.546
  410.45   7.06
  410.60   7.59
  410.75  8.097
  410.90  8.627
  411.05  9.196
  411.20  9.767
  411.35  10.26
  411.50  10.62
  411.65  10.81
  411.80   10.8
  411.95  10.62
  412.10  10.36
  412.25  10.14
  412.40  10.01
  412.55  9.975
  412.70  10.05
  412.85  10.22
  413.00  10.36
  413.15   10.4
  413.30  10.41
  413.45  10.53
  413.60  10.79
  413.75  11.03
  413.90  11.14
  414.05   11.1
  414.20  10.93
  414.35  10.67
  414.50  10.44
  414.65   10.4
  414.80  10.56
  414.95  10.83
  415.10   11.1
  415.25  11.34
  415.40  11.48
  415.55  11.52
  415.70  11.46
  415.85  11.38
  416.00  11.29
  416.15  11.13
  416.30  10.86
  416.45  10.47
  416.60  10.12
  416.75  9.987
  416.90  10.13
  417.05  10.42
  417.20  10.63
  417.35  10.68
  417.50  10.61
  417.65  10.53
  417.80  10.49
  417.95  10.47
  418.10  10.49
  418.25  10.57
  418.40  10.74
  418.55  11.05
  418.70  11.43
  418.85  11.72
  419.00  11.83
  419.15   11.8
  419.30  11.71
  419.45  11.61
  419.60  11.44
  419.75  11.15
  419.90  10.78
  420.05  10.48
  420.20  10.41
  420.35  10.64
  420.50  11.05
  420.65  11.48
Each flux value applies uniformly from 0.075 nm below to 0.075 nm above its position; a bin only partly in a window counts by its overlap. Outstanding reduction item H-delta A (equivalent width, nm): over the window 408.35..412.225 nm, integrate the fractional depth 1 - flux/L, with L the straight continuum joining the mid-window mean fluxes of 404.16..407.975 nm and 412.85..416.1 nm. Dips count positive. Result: 0.713 nm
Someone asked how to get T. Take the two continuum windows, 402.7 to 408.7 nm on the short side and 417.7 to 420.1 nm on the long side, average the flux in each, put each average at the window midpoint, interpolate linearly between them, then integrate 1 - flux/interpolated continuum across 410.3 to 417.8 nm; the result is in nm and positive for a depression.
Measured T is 0.50 nm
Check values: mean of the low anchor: 11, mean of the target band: 10.3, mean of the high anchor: 11.1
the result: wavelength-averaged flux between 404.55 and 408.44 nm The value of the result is 10.9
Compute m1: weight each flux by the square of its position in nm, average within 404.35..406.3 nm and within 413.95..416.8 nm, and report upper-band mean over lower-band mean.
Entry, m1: 1.02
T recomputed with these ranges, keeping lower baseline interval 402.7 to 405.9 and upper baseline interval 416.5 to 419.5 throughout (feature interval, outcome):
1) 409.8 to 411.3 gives 0.477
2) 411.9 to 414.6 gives 0.123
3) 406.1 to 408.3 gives 0.106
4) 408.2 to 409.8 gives 0.253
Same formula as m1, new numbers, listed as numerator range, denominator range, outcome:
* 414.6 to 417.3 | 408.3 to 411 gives 1.34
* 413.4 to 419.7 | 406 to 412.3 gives 1.18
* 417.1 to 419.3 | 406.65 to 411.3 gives 1.25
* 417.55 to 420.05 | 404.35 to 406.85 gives 1.06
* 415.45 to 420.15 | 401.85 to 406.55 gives 1.04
